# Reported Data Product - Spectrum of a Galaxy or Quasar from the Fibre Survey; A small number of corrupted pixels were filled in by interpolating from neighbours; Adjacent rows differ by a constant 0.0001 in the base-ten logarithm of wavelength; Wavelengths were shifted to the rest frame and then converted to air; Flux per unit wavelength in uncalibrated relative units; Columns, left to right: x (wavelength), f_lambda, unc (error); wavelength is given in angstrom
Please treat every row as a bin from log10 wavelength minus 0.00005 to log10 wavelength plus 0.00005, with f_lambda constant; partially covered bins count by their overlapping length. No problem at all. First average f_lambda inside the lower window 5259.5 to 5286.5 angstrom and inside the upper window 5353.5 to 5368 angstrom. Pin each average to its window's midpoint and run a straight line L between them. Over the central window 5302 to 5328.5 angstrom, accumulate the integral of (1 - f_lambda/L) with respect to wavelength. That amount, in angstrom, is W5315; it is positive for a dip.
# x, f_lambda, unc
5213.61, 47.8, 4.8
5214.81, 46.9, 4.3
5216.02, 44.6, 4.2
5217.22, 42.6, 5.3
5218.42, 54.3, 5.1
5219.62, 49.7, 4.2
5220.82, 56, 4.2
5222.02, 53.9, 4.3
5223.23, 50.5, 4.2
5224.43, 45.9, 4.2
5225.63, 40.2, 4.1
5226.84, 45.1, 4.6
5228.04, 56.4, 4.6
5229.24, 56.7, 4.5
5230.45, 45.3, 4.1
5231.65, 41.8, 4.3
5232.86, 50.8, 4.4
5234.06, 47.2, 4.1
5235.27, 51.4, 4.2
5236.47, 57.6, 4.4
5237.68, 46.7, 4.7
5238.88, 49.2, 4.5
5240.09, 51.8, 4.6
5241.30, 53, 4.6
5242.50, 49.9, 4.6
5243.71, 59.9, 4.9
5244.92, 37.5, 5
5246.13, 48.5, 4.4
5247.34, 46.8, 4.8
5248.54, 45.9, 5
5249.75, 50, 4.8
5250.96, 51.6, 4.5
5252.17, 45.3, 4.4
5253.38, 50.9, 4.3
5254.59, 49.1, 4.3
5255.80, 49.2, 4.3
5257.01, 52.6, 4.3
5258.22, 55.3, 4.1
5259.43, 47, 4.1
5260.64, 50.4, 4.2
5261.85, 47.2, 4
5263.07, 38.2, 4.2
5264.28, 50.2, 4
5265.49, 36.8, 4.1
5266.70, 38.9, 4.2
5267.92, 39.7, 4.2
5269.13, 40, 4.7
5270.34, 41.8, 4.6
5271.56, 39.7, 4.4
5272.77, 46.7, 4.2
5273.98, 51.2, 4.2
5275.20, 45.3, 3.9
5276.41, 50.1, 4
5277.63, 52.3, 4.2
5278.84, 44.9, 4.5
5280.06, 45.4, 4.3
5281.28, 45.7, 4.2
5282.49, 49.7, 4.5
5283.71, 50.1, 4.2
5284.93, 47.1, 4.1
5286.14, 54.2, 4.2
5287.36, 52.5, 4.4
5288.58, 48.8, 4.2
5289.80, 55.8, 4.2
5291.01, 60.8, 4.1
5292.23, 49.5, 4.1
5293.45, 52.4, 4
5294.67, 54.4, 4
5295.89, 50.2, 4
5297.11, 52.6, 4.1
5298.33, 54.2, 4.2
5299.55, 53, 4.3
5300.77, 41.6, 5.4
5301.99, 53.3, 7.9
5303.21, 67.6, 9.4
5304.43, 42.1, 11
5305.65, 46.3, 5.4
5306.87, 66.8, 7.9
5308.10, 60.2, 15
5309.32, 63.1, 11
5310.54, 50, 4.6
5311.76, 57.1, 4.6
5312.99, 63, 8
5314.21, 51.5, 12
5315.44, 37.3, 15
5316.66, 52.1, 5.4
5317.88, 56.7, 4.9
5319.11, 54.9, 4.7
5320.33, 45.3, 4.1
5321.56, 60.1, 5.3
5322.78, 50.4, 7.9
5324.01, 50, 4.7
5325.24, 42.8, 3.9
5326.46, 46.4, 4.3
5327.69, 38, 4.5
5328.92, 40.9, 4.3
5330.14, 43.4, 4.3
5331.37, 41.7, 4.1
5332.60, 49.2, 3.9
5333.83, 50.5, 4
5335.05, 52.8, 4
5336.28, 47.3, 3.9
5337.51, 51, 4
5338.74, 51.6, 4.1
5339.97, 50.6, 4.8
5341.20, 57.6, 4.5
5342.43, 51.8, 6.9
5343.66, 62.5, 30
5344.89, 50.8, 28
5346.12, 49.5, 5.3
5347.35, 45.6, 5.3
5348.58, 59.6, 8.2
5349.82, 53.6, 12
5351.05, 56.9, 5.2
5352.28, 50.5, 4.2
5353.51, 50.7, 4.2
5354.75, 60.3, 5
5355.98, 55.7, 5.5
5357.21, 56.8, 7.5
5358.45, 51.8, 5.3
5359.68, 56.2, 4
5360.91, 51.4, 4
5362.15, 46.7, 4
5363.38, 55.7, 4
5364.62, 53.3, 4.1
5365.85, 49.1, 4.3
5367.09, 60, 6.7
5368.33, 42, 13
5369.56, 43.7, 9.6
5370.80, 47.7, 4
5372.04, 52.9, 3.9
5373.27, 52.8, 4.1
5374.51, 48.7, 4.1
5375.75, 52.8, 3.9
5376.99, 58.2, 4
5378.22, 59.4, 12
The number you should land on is -1.5 angstrom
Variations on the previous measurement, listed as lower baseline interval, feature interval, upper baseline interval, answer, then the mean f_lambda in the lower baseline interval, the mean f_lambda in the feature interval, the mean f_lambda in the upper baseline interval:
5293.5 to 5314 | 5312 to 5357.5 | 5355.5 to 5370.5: 1.7 angstrom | 54.6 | 51.1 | 51.7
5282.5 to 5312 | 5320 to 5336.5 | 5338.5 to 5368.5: 1.9 angstrom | 53.4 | 47.1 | 53.4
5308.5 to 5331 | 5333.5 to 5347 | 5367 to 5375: -0.7 angstrom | 50.2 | 52.3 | 49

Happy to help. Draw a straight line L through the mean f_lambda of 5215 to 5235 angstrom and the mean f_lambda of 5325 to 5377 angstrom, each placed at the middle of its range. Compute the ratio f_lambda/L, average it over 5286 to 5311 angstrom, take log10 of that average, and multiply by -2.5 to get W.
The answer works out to -0.08 mag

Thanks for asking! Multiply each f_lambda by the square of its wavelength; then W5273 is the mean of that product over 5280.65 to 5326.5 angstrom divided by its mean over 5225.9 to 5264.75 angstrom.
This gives 1.1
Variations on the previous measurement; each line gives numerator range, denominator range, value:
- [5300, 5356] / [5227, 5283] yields 1.11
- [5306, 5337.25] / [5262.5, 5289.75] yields 1.12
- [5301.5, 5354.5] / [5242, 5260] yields 1.08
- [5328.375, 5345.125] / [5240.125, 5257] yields 1.05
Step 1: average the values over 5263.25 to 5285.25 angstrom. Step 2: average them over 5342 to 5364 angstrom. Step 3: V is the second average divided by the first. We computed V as 1.19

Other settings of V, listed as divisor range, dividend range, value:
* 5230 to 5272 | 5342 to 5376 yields 1.11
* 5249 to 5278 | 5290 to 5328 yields 1.13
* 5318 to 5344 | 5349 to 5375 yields 1.06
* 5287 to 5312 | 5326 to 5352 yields 0.93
